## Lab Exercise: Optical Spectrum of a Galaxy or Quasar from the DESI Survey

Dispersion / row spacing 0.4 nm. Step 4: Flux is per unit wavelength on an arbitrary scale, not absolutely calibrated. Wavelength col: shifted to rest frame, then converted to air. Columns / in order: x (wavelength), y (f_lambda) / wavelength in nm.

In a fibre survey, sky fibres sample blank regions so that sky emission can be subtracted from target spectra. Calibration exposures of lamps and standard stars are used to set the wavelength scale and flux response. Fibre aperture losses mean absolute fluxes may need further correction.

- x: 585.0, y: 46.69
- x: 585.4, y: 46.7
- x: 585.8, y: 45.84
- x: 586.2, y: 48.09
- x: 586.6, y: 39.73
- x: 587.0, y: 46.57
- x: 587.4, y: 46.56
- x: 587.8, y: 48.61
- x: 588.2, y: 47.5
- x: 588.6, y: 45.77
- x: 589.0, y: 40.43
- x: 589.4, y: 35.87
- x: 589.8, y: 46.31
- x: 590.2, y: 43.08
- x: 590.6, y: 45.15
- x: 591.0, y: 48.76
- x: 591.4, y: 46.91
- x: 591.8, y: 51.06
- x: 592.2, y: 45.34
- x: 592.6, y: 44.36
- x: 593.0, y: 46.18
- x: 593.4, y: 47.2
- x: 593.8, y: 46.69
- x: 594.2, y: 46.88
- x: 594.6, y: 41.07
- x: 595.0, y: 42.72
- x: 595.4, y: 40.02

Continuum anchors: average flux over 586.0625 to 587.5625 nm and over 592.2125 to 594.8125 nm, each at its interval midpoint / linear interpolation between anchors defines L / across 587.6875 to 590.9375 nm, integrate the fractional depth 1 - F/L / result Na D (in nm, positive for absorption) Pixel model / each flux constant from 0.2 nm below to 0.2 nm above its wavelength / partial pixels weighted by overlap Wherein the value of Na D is 0.074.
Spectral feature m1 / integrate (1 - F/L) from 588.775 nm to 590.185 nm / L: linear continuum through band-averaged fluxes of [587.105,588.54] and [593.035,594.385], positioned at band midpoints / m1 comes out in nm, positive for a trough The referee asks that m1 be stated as 0.18 nm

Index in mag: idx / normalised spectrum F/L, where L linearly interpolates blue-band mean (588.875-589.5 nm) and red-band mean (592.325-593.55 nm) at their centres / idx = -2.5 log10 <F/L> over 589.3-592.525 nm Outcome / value -0.10 mag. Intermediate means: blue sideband 38.2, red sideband 45.8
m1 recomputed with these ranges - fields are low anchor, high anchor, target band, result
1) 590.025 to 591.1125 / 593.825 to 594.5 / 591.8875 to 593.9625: -0.02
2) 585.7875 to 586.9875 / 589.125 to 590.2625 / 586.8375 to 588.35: -0.13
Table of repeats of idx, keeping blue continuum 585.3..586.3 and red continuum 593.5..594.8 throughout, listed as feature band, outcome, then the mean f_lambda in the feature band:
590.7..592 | -0.07 mag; 48.6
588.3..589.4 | 0.10 mag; 42.2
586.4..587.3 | 0.07 mag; 43.5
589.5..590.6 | 0.05 mag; 44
